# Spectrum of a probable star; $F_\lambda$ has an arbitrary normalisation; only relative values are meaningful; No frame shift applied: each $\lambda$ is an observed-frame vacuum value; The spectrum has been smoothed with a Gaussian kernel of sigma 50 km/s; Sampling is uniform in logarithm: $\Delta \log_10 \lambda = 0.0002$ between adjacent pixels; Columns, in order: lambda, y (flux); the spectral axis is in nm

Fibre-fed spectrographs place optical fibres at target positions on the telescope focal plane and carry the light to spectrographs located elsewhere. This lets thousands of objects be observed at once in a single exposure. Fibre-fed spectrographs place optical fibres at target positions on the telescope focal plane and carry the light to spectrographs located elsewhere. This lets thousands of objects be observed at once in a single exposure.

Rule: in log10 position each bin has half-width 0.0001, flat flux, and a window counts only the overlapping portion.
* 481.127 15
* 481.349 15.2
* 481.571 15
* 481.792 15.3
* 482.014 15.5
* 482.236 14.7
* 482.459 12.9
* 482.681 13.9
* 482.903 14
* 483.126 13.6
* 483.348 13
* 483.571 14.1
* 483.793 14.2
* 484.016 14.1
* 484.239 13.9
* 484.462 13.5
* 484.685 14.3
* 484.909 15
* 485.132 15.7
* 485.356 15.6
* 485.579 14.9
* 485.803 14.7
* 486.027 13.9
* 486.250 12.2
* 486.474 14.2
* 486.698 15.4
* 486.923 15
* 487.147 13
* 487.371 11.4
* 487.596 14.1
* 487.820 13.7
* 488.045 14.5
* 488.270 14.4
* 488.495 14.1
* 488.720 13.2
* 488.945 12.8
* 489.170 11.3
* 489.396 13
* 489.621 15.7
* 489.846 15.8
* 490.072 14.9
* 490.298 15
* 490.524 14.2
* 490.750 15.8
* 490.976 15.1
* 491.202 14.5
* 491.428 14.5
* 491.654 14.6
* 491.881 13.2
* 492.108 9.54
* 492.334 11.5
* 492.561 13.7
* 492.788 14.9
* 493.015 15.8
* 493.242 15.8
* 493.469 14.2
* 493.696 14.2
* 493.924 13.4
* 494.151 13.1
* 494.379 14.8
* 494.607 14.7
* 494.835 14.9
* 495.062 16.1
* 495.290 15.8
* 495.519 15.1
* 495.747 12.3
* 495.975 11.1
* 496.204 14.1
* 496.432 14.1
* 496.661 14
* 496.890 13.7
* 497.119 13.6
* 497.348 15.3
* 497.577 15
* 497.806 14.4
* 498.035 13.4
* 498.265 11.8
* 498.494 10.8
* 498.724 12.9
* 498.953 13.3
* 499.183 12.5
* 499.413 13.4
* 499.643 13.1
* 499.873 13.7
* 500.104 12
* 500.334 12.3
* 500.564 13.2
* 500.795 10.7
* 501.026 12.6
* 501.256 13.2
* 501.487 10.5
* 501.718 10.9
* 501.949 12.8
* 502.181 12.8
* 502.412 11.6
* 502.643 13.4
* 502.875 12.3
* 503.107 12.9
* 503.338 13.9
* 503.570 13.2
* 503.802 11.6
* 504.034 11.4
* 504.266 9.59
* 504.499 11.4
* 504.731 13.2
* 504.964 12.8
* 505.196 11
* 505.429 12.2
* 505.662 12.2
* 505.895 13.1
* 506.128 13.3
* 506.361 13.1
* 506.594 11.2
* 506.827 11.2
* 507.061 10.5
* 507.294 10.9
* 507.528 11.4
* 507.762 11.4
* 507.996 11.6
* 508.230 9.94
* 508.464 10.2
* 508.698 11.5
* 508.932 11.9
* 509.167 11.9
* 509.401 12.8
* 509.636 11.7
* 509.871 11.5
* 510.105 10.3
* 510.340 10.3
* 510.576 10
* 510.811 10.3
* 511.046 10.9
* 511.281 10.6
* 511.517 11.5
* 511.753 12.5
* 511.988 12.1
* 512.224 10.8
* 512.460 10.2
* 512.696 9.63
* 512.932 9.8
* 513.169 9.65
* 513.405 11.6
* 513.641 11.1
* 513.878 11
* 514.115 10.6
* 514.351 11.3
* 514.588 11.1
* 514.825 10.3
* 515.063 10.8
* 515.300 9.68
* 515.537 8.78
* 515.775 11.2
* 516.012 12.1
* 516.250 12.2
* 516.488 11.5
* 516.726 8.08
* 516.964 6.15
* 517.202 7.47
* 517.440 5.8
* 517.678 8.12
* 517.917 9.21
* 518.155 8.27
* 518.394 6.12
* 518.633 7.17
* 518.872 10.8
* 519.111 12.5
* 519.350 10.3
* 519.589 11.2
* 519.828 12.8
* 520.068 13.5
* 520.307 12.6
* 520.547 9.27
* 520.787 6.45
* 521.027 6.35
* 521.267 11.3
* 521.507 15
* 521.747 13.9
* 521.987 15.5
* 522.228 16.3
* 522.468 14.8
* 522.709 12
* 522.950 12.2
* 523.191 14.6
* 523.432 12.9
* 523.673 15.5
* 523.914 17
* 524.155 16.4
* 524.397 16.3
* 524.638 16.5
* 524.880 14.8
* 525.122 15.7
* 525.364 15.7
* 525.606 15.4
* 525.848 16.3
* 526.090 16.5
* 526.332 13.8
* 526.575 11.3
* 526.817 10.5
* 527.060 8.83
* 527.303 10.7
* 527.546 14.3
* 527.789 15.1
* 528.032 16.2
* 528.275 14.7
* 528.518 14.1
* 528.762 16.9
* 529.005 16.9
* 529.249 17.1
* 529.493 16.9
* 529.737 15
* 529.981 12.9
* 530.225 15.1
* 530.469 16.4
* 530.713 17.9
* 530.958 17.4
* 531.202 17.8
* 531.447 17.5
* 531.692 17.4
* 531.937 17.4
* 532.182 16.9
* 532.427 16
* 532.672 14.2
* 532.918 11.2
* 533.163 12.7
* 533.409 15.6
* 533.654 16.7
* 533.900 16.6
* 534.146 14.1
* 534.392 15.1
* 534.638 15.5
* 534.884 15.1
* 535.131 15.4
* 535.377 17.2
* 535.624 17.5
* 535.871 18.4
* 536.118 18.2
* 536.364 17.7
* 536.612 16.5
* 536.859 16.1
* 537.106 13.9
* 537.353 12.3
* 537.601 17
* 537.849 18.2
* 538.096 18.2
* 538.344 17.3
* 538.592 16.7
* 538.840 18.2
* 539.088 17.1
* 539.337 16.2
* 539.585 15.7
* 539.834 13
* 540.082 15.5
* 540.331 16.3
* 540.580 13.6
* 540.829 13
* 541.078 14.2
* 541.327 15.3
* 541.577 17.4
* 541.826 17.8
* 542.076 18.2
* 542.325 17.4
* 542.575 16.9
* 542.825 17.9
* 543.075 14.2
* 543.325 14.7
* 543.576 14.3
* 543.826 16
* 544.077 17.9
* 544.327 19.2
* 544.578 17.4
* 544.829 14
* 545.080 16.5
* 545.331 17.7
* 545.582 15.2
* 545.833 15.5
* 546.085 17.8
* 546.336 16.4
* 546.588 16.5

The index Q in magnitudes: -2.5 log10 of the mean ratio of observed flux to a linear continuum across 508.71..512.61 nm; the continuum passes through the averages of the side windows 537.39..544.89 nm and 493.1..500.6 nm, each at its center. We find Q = 0.28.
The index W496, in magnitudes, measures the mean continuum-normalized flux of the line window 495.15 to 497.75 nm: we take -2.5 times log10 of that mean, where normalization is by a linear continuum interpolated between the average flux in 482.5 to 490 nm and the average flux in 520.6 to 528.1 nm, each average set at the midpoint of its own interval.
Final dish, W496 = -0.01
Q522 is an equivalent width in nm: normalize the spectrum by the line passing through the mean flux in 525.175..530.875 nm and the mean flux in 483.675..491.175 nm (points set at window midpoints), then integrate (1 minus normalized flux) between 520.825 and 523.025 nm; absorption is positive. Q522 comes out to 0.28 nm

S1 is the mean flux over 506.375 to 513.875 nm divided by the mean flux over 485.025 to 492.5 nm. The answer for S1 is 0.79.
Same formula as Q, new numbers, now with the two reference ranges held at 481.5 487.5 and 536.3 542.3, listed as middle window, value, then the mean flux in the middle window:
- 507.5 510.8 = 0.33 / 11.1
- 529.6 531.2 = -0.01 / 16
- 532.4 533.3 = 0.19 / 13.3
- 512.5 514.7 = 0.39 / 10.6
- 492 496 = 0.04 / 14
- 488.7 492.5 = 0.04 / 13.8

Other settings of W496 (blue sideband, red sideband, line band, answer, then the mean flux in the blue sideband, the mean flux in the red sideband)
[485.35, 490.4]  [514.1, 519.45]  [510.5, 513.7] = -0.05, 14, 9.52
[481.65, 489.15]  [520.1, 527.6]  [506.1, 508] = 0.19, 14.1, 13.5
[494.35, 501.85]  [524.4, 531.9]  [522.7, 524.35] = 0.02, 13.3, 15.2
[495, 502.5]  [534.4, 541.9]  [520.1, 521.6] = 0.40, 13.1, 16.1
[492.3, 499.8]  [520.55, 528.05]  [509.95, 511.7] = 0.28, 13.9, 13.7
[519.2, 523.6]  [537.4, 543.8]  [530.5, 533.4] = -0.12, 12.3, 16.1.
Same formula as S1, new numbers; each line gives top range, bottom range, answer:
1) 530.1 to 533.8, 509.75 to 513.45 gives 1.49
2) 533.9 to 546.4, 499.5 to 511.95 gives 1.37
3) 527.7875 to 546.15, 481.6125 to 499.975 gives 1.15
